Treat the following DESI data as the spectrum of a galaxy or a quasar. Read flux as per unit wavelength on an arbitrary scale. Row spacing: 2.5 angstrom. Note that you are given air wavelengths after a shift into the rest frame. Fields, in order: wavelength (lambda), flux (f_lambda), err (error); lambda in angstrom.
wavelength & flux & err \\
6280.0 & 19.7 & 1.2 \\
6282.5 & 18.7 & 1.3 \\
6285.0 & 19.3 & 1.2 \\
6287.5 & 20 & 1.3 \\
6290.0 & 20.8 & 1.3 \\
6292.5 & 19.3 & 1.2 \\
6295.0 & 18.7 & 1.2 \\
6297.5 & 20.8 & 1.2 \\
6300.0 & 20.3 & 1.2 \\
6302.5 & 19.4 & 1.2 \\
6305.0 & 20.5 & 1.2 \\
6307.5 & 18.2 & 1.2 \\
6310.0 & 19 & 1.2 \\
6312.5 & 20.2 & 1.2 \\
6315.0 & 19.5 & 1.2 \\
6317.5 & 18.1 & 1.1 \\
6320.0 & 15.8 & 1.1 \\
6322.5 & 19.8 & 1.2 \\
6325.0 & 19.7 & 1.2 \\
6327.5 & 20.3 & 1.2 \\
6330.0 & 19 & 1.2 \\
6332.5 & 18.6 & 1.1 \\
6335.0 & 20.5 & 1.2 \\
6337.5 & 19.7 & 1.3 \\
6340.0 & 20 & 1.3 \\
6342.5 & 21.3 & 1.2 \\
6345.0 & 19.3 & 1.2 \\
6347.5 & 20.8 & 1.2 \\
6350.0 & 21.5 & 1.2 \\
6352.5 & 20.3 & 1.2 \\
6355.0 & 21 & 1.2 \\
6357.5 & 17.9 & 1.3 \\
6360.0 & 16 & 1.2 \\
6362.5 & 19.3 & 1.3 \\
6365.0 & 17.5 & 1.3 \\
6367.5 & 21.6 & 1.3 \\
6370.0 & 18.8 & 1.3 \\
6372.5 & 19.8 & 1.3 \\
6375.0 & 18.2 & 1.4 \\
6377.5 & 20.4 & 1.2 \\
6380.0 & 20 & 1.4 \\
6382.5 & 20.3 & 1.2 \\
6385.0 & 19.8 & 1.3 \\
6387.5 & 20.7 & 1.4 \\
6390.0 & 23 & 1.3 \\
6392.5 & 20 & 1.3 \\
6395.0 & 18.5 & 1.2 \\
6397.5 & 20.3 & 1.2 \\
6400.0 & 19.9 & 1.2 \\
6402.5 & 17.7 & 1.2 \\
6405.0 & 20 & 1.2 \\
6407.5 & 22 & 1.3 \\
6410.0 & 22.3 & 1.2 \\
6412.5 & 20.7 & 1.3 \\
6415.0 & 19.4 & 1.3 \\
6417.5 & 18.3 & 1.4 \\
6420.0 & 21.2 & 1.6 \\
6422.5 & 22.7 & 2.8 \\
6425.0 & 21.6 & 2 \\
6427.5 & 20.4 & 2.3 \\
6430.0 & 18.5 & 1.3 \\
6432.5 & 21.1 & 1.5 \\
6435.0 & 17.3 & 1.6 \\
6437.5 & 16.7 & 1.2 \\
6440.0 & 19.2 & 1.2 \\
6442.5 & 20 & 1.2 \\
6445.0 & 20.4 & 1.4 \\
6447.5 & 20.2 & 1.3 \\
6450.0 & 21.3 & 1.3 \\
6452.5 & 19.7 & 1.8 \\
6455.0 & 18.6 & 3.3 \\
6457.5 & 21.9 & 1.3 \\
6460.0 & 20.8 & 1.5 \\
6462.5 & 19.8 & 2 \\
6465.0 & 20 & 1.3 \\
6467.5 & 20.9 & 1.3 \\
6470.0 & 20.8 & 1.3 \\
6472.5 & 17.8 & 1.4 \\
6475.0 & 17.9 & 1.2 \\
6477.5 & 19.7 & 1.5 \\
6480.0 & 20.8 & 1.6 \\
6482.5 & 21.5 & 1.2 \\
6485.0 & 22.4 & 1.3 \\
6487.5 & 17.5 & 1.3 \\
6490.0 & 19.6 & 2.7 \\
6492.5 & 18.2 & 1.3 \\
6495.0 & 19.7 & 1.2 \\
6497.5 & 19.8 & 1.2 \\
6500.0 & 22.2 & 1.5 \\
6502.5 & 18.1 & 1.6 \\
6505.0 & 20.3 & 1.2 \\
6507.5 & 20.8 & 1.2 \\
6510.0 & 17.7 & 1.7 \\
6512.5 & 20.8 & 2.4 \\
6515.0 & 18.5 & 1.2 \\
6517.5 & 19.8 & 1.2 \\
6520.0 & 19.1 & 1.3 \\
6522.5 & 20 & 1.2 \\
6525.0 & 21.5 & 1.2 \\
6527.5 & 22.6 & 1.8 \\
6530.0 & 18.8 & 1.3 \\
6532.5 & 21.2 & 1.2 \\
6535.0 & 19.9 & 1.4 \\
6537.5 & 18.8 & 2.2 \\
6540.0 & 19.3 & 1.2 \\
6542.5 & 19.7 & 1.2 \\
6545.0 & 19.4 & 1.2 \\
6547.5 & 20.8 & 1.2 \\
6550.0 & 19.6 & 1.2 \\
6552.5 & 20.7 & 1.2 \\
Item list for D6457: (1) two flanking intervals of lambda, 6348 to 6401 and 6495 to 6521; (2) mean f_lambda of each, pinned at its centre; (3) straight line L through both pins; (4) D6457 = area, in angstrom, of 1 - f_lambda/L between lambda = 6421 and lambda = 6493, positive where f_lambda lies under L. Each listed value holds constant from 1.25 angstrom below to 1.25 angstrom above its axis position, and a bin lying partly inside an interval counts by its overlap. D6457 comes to -0.7 angstrom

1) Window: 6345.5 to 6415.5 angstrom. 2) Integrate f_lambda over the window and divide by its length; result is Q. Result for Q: 19.9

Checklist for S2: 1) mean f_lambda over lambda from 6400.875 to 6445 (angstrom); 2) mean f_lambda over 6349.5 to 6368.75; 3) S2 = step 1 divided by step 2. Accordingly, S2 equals 1.0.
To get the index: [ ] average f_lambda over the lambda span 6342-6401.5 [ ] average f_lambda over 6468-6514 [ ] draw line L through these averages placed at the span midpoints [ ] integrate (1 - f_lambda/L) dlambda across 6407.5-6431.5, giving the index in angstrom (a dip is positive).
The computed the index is -1.0 angstrom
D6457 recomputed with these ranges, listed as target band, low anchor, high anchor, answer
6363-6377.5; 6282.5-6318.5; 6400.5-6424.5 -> 0.6 angstrom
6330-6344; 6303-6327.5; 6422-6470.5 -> -0.5 angstrom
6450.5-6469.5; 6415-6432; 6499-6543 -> -0.1 angstrom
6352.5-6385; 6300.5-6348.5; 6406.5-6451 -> 0.8 angstrom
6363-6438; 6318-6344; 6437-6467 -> -0.9 angstrom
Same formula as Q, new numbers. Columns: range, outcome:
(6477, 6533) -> 20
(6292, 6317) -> 19.6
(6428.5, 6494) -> 19.7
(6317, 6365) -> 19.4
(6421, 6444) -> 19.7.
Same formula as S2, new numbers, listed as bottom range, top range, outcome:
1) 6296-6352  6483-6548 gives 1.01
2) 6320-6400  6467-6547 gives 1.01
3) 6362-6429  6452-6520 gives 0.98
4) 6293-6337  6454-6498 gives 1.03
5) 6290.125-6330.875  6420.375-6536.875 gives 1.03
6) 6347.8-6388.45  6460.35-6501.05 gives 1.02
